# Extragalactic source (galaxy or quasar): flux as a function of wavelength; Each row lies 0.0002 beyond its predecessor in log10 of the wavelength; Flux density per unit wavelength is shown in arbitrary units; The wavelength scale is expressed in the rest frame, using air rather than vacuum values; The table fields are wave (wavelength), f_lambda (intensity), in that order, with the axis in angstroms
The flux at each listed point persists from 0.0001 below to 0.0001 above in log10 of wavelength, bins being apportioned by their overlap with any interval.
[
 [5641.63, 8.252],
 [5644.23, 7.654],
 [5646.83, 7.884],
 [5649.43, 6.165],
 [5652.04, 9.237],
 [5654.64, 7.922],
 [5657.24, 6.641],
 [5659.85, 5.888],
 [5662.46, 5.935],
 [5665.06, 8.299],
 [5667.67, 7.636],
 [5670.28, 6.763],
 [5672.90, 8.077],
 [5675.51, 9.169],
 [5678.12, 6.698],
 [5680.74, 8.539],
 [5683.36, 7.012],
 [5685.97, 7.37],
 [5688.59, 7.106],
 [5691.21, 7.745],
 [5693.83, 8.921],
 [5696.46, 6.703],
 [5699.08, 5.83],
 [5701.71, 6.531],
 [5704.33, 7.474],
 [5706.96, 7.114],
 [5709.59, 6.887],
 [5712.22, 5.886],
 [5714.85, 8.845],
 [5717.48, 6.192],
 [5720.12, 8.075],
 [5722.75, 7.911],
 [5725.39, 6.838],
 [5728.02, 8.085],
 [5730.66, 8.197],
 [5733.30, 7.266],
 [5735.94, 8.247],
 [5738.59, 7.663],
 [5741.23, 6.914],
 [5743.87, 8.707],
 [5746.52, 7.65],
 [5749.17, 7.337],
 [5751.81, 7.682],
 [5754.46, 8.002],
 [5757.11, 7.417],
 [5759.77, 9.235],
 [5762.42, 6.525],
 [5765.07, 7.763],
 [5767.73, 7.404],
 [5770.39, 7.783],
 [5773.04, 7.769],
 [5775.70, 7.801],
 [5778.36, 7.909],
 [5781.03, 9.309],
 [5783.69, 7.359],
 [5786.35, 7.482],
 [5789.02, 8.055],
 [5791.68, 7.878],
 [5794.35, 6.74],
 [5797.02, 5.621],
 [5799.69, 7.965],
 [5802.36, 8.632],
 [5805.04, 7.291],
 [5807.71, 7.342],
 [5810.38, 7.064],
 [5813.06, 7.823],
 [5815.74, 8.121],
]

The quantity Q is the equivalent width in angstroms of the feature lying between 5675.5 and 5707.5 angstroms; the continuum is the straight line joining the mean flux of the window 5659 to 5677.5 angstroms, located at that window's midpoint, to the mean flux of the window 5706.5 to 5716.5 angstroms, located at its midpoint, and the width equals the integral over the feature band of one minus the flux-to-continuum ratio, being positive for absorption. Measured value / -0.3 angstroms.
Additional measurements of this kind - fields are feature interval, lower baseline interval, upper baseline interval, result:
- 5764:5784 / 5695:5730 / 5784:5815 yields -1.51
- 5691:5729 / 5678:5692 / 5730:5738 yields 2.04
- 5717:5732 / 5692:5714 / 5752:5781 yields -0.74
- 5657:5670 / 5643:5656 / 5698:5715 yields 1.10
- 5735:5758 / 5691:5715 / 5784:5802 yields -1.62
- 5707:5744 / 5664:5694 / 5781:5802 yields 0.64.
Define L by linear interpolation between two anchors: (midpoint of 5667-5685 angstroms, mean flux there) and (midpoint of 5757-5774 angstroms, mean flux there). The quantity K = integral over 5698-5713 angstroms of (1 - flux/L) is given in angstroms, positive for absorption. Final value 2.0 angstroms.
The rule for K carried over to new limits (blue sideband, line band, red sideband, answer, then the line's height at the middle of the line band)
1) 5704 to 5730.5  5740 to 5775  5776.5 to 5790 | 0.2 angstroms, 7.76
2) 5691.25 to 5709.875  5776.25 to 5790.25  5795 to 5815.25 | -1.3 angstroms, 7.34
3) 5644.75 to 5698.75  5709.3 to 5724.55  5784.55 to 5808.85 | 0.3 angstroms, 7.45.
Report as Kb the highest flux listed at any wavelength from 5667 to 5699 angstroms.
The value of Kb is 9.169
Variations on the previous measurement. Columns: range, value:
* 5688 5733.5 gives 8.921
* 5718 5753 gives 8.707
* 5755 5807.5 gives 9.309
